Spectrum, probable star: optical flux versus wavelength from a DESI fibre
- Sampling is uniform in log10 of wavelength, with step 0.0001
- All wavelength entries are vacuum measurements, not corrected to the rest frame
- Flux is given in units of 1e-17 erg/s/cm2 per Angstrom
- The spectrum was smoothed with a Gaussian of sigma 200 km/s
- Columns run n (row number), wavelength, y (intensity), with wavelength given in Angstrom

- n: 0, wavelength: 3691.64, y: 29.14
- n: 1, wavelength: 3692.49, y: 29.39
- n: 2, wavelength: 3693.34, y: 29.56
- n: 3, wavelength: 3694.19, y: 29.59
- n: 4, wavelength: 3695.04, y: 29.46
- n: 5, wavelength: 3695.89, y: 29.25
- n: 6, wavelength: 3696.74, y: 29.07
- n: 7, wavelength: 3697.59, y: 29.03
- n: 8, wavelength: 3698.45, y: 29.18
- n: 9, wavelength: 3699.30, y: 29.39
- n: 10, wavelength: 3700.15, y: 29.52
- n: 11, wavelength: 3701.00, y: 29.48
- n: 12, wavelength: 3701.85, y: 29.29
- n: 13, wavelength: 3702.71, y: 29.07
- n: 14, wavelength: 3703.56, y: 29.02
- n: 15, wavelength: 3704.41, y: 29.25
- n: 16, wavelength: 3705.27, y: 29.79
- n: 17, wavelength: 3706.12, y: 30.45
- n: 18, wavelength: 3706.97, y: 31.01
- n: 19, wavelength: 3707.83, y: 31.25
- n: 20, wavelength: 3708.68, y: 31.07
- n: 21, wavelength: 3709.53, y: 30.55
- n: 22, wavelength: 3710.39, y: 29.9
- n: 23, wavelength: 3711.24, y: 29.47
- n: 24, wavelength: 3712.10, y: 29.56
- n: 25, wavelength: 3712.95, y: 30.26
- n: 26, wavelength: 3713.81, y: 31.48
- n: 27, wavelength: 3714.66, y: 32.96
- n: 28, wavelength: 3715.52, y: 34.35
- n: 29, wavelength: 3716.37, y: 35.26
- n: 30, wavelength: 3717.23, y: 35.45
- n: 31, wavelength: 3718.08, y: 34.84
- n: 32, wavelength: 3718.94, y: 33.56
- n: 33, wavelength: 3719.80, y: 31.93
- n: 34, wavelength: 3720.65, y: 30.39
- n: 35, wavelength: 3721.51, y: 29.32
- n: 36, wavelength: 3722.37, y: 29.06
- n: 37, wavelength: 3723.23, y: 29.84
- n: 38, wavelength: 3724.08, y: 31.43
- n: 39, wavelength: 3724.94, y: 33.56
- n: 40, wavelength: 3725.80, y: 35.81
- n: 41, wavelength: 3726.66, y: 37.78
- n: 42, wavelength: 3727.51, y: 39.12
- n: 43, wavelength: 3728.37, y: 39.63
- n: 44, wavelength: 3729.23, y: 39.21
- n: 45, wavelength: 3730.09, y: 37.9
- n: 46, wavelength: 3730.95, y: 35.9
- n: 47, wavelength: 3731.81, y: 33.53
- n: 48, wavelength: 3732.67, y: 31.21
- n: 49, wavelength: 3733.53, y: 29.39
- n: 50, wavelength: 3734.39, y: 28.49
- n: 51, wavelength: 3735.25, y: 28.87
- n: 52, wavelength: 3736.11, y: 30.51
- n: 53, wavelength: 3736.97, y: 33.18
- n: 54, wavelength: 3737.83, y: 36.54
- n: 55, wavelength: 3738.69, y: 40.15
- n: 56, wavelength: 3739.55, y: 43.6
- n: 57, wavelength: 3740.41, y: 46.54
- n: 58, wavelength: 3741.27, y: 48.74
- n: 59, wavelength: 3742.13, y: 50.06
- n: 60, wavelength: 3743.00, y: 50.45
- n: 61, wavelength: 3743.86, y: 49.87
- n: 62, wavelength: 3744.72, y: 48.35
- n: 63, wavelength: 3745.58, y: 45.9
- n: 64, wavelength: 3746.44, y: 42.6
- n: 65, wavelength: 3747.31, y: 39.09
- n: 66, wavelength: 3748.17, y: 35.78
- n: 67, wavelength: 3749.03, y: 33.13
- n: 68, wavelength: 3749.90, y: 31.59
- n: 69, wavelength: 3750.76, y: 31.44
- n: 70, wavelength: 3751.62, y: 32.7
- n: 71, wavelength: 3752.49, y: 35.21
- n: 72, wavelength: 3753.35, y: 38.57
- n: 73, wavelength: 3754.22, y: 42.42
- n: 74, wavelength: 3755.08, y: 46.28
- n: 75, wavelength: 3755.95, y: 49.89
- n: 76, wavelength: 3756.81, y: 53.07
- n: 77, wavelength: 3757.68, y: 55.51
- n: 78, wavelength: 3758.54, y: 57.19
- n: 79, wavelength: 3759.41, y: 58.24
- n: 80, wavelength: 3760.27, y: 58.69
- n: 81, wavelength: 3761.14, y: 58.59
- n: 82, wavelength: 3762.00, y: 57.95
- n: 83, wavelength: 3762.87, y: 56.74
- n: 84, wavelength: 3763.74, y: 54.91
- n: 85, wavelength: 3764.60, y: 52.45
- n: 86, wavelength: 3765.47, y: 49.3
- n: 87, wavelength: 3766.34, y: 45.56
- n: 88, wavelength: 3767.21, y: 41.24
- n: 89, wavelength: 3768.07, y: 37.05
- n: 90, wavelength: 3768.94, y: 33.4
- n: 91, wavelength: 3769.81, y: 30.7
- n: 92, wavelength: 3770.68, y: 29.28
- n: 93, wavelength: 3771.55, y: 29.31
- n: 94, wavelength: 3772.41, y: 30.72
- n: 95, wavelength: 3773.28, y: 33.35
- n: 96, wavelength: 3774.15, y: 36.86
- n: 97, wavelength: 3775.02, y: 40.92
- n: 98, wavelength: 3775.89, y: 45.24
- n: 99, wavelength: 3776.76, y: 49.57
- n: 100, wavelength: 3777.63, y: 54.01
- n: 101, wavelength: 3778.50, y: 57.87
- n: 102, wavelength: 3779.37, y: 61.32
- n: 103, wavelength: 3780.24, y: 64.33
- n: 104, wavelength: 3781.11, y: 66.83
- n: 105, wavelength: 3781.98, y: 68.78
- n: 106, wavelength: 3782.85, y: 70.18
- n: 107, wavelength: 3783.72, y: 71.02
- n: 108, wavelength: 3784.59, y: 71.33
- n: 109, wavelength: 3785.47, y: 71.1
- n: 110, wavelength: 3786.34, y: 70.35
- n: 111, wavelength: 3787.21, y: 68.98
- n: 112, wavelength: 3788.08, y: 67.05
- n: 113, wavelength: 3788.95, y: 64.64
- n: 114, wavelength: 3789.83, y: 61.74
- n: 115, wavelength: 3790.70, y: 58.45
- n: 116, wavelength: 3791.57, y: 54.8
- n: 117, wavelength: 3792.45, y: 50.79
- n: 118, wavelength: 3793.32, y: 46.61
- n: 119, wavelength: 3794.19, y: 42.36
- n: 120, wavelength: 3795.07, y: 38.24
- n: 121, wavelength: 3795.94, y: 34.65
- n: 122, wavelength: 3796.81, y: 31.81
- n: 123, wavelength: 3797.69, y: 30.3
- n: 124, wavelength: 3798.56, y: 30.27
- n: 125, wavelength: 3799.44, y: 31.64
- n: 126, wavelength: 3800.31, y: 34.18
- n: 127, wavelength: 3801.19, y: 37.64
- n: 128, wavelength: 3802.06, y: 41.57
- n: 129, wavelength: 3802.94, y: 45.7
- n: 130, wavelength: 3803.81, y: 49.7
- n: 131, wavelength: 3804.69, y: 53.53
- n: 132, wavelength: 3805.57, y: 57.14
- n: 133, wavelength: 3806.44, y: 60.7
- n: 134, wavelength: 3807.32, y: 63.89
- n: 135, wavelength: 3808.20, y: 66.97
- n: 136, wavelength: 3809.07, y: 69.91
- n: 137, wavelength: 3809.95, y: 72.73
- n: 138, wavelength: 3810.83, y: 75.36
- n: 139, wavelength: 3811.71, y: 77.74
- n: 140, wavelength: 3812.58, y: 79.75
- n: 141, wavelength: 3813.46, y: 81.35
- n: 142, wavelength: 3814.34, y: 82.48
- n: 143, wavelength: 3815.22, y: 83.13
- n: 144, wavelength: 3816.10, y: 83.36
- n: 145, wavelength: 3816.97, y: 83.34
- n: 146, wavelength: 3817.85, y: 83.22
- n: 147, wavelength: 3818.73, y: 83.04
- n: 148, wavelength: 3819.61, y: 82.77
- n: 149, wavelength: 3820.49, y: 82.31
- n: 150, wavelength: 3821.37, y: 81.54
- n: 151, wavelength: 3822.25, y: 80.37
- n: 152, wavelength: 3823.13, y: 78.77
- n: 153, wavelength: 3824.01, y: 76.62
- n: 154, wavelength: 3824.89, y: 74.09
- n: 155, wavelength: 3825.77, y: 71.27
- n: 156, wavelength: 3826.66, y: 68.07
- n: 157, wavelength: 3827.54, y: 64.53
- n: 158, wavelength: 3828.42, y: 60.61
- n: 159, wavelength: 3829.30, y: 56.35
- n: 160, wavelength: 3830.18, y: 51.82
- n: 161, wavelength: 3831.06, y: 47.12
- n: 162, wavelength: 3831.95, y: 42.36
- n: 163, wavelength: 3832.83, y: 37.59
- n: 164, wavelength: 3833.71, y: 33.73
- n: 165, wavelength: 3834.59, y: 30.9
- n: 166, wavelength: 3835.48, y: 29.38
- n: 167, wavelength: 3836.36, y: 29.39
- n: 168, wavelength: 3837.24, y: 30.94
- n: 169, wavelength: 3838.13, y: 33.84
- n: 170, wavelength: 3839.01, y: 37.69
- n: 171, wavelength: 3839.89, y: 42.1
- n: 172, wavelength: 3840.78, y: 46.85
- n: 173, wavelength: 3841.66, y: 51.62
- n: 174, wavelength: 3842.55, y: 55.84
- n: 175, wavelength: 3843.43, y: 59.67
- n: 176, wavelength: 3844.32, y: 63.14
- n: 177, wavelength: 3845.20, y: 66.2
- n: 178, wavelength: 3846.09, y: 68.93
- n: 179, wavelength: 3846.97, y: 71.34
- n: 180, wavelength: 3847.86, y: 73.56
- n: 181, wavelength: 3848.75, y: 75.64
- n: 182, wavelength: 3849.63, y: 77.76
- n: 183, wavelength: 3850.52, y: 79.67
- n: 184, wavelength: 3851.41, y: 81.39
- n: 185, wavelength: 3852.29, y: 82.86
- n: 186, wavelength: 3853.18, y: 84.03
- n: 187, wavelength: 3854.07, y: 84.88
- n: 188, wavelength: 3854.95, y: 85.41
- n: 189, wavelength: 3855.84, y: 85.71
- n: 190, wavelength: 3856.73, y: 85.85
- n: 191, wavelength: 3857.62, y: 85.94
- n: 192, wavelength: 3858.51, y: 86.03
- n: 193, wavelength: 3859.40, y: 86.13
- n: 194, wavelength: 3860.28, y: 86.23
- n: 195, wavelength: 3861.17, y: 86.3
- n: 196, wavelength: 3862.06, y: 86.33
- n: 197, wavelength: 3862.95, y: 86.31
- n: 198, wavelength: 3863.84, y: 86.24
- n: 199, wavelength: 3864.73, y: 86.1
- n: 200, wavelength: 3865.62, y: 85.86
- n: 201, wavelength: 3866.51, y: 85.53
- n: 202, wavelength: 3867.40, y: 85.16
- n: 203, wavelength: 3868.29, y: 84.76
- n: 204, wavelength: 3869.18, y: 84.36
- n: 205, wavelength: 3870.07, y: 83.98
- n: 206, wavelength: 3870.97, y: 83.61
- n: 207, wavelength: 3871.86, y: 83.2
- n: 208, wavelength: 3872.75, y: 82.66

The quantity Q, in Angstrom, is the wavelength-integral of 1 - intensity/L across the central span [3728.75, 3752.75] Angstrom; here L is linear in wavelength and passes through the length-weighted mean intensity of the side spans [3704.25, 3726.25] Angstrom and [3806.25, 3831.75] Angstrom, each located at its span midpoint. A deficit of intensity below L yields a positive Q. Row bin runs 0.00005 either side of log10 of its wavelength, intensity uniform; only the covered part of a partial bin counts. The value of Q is 2.0 Angstrom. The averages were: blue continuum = 31.6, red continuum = 73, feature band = 38.2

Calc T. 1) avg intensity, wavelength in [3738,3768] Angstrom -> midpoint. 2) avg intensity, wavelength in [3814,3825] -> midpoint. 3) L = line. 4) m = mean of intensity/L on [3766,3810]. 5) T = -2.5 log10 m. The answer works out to 0.27 mag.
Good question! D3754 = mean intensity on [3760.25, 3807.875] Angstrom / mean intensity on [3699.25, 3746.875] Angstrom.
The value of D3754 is 1.44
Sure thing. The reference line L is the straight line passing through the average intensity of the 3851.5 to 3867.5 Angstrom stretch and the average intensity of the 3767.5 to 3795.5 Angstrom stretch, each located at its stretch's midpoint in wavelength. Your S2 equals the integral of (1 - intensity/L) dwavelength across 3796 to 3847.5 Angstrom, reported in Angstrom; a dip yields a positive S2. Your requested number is 7.87 Angstrom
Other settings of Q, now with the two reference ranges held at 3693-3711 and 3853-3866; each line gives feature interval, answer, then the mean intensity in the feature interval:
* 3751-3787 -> 2.21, 50.5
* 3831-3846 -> 6.62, 43.9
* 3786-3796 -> 0.94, 55.5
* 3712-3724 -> 1.12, 32.1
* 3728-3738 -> 1.74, 33.6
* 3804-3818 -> -0.82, 72.8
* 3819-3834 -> 1.85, 64.6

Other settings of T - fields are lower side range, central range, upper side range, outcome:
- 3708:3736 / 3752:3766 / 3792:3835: -0.18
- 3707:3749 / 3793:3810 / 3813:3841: 0.18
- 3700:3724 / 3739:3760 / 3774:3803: -0.08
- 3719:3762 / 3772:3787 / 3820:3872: -0.12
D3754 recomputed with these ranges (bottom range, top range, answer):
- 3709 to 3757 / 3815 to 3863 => 1.84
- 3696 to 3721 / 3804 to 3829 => 2.39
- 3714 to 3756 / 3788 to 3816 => 1.50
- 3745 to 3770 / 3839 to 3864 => 1.65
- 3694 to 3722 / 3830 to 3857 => 1.92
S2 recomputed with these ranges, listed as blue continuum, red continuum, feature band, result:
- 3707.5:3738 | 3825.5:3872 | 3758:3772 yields -0.84 Angstrom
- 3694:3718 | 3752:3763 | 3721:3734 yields 1.66 Angstrom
